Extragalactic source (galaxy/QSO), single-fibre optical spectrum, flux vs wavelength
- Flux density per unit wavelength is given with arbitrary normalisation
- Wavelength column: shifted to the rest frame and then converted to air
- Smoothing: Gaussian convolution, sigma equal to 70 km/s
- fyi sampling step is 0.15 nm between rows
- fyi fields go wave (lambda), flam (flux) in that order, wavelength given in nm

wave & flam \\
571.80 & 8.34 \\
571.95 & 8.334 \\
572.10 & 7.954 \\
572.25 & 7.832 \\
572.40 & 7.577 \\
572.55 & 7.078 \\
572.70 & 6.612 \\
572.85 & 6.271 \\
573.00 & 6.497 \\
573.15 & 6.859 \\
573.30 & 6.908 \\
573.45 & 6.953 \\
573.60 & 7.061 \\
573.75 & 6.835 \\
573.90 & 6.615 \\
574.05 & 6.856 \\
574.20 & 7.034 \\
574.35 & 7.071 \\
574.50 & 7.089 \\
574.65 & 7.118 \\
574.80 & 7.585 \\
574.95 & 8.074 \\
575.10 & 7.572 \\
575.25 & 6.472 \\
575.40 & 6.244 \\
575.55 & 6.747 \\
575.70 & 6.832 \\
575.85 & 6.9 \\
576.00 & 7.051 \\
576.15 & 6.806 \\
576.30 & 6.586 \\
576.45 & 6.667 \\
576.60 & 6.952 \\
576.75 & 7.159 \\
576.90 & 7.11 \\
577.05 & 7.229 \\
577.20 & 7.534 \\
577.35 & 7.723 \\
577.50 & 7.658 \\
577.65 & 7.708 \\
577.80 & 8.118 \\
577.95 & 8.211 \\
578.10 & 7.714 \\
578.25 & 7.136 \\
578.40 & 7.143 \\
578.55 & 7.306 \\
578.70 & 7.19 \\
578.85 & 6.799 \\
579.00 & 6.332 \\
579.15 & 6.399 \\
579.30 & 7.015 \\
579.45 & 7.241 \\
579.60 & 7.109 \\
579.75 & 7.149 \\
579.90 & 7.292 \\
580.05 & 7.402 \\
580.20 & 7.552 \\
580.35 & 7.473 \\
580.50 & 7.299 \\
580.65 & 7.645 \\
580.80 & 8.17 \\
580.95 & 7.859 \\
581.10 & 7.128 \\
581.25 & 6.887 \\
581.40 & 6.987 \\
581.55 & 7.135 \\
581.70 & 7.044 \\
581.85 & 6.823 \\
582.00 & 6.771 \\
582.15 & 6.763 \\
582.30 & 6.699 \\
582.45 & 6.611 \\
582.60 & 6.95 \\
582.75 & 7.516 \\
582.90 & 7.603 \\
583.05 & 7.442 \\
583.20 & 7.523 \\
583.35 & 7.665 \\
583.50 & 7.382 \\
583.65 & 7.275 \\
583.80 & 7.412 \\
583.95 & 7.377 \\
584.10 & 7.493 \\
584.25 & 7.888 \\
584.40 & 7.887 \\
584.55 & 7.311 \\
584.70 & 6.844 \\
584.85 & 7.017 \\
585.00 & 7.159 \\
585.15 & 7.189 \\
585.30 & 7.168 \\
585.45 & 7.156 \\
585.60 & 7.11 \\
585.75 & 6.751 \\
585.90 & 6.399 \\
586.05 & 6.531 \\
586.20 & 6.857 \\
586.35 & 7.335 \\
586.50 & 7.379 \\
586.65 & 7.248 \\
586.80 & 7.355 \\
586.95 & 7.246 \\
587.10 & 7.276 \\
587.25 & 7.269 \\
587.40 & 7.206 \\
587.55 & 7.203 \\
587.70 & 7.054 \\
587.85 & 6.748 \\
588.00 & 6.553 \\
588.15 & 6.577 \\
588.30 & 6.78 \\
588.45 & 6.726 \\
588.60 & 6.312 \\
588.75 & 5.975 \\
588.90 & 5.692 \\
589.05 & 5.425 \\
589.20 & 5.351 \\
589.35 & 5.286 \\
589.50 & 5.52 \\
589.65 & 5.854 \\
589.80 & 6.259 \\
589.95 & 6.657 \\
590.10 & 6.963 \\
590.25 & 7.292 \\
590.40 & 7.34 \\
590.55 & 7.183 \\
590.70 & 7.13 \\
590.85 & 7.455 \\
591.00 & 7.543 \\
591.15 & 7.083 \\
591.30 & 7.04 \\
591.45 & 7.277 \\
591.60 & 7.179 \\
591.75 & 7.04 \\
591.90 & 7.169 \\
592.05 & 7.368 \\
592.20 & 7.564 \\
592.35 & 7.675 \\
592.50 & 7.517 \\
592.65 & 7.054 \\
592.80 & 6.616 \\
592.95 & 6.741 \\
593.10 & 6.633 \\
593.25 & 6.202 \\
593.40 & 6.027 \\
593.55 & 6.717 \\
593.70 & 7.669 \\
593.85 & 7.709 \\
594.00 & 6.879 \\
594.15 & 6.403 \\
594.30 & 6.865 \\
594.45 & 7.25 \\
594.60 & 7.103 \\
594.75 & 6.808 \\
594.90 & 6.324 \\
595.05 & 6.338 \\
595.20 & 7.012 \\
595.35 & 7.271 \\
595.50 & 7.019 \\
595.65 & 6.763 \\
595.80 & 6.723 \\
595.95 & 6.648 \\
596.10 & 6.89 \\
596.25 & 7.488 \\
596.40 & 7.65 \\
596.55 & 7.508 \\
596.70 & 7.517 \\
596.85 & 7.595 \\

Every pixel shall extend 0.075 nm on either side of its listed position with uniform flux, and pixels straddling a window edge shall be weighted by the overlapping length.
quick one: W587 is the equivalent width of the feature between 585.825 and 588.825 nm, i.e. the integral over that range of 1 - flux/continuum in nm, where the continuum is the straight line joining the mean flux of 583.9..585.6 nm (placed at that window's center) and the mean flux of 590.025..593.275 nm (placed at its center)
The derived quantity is 0.14 nm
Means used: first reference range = 7.31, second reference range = 7.15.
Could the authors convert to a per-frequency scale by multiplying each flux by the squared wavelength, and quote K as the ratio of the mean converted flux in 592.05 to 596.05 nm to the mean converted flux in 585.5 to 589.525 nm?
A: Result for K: 1.1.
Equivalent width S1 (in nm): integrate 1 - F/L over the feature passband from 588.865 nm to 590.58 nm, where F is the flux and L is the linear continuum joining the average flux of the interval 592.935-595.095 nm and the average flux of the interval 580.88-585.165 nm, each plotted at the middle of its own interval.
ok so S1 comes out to 0.181 nm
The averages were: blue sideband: 7.23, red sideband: 6.79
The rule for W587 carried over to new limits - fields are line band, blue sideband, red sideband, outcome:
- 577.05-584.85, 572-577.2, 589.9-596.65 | -0.30 nm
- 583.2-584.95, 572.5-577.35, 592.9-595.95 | -0.13 nm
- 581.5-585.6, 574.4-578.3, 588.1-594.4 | -0.13 nm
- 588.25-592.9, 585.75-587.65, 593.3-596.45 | 0.17 nm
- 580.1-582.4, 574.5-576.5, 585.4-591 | -0.12 nm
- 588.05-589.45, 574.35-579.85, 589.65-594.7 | 0.21 nm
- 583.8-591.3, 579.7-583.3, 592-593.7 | 0.23 nm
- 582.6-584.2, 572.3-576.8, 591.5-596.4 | -0.11 nm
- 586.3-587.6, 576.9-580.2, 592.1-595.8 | -0.03 nm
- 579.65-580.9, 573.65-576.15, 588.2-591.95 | -0.12 nm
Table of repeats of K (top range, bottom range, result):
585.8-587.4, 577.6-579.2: 1.00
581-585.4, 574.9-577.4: 1.05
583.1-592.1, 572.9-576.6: 1.05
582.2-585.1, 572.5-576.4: 1.09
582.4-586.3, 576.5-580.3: 1.01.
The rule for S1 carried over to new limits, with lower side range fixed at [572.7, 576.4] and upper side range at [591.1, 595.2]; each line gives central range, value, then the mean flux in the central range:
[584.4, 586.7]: -0.036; 7.06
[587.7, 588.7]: 0.046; 6.63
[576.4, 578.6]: -0.164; 7.43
